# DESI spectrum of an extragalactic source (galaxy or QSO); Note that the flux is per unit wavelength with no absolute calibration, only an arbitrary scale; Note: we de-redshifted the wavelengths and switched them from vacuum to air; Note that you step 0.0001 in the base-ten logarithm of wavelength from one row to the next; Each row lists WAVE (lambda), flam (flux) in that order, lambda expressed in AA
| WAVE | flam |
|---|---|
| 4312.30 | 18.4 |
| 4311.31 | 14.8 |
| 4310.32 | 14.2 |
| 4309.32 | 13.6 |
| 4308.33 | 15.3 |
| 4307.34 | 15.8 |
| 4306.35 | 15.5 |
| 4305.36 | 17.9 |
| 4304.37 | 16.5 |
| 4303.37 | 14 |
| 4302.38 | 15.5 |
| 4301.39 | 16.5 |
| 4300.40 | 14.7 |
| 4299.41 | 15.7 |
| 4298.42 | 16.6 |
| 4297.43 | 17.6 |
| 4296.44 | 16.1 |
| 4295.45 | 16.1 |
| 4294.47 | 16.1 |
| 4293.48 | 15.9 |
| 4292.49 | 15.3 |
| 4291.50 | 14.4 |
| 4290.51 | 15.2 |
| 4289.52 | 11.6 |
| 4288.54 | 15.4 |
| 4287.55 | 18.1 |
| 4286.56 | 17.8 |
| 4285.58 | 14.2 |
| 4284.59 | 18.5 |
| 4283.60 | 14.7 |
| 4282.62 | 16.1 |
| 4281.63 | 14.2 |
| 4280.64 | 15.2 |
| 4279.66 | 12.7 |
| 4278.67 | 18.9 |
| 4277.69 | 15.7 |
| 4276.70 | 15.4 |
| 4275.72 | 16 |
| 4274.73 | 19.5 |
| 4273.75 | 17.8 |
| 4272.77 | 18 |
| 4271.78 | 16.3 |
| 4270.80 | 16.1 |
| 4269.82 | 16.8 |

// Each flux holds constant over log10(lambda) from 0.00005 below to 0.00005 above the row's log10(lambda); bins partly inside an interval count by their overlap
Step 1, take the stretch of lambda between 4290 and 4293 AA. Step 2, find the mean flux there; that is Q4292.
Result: 14.9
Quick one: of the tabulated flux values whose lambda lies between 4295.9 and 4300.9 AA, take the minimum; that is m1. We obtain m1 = 14.7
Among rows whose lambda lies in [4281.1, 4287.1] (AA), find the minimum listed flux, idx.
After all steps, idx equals 14.2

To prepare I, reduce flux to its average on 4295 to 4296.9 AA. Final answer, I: 16.1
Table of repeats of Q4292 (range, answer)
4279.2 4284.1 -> 14.6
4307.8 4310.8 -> 14.4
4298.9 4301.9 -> 15.6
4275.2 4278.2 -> 15.7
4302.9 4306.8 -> 16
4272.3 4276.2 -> 17.8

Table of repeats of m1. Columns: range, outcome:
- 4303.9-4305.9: 16.5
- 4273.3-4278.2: 15.4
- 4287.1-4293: 11.6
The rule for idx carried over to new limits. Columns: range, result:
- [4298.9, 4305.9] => 14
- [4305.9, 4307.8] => 15.5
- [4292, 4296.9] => 15.3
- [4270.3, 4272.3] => 16.1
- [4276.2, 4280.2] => 12.7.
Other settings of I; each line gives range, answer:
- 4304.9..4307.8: 16.4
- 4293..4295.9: 16.1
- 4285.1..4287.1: 16.1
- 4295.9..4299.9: 16.5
